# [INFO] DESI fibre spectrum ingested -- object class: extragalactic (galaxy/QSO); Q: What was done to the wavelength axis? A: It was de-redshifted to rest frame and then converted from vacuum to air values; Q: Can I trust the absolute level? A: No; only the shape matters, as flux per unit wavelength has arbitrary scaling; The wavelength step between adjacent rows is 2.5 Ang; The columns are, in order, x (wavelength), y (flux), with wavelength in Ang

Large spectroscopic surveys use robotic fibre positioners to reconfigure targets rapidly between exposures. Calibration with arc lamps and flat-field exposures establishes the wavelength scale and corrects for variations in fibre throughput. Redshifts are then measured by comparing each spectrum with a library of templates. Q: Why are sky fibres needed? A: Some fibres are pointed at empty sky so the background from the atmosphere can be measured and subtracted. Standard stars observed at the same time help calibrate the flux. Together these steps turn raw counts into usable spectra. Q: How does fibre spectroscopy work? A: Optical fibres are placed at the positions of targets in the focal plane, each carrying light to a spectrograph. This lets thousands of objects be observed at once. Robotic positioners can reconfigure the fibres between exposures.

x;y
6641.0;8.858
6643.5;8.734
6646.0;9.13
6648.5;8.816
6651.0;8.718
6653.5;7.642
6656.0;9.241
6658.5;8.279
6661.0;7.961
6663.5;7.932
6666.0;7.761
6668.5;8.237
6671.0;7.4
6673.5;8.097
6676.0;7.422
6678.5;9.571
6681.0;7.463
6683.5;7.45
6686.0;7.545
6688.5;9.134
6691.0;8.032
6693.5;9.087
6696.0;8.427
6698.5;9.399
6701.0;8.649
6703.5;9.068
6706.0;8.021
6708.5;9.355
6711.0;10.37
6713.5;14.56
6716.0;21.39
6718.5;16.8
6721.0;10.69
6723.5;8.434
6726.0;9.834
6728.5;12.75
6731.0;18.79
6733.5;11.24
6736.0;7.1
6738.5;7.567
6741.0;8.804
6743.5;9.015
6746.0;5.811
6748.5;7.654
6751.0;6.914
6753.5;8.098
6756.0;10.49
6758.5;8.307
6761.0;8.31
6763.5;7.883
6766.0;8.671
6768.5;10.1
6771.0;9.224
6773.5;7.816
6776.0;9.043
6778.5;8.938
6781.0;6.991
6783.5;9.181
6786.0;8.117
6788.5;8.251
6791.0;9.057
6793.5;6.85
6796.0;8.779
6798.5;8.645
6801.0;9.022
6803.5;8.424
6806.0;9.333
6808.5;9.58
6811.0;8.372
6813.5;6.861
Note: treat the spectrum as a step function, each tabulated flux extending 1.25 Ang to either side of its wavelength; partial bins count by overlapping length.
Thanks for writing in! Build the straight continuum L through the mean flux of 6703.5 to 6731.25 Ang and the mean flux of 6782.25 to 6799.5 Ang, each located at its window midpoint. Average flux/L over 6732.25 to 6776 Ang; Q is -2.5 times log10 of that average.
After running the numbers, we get 0.22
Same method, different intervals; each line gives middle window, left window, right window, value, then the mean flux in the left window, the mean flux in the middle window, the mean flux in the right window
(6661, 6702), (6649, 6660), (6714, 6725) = 0.30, 8.48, 8.21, 14.2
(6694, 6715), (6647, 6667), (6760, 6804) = -0.17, 8.31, 9.85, 8.52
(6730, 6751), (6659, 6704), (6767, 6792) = -0.09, 8.24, 9.23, 8.67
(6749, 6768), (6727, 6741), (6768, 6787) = 0.16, 11.2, 8.42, 8.63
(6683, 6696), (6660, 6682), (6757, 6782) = -0.03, 7.99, 8.31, 8.56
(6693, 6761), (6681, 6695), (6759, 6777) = -0.21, 8.18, 10.2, 8.7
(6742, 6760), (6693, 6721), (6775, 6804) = 0.21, 11.4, 8.06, 8.44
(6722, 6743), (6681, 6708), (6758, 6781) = -0.23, 8.46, 10.5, 8.62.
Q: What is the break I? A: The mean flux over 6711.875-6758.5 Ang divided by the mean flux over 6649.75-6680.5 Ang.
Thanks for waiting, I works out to 1.3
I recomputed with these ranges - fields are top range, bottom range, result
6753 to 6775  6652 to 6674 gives 1.09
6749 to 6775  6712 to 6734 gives 0.62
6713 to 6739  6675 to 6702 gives 1.52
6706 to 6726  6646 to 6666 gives 1.50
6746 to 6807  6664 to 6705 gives 1.02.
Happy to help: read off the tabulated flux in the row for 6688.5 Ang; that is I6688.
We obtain 9.134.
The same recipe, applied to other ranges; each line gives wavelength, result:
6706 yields 8.021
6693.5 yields 9.087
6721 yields 10.69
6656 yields 9.241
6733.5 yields 11.24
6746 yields 5.811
